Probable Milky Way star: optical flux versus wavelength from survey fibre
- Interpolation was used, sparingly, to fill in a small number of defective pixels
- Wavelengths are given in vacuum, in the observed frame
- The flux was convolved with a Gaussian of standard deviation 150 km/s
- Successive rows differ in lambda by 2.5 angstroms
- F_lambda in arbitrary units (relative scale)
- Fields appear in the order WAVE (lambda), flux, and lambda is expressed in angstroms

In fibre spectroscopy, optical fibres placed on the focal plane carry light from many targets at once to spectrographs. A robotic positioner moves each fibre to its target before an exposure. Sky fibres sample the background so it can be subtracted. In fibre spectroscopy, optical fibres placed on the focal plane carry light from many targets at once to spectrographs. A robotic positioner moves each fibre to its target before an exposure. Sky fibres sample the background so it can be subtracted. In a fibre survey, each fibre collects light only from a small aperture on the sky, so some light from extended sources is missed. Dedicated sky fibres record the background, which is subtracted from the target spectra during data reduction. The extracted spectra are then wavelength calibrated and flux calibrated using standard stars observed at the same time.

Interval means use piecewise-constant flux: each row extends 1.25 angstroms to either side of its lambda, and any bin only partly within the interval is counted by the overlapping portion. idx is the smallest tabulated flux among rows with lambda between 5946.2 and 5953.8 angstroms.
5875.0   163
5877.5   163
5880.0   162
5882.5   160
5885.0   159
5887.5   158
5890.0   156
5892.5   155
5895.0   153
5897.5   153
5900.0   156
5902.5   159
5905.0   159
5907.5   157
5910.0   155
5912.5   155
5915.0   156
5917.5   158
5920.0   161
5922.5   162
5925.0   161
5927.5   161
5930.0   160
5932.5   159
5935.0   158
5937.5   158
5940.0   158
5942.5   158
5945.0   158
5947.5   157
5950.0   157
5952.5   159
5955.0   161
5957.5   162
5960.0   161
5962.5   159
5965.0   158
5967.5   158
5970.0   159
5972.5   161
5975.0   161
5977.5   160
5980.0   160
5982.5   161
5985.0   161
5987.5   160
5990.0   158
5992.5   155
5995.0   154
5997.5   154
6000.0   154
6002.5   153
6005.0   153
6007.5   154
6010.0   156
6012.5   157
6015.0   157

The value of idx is 157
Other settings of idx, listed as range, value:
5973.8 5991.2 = 158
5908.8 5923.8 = 155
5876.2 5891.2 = 156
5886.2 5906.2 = 153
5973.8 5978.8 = 160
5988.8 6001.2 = 154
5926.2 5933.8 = 159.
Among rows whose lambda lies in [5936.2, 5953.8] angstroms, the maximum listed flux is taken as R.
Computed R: 159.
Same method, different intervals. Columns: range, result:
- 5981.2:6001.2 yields 161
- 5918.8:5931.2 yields 162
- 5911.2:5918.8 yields 158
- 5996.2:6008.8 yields 154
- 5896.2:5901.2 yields 156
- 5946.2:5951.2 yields 157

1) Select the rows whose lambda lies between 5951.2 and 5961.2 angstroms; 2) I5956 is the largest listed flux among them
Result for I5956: 162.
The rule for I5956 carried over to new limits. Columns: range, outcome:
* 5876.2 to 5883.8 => 163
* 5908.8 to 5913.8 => 155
